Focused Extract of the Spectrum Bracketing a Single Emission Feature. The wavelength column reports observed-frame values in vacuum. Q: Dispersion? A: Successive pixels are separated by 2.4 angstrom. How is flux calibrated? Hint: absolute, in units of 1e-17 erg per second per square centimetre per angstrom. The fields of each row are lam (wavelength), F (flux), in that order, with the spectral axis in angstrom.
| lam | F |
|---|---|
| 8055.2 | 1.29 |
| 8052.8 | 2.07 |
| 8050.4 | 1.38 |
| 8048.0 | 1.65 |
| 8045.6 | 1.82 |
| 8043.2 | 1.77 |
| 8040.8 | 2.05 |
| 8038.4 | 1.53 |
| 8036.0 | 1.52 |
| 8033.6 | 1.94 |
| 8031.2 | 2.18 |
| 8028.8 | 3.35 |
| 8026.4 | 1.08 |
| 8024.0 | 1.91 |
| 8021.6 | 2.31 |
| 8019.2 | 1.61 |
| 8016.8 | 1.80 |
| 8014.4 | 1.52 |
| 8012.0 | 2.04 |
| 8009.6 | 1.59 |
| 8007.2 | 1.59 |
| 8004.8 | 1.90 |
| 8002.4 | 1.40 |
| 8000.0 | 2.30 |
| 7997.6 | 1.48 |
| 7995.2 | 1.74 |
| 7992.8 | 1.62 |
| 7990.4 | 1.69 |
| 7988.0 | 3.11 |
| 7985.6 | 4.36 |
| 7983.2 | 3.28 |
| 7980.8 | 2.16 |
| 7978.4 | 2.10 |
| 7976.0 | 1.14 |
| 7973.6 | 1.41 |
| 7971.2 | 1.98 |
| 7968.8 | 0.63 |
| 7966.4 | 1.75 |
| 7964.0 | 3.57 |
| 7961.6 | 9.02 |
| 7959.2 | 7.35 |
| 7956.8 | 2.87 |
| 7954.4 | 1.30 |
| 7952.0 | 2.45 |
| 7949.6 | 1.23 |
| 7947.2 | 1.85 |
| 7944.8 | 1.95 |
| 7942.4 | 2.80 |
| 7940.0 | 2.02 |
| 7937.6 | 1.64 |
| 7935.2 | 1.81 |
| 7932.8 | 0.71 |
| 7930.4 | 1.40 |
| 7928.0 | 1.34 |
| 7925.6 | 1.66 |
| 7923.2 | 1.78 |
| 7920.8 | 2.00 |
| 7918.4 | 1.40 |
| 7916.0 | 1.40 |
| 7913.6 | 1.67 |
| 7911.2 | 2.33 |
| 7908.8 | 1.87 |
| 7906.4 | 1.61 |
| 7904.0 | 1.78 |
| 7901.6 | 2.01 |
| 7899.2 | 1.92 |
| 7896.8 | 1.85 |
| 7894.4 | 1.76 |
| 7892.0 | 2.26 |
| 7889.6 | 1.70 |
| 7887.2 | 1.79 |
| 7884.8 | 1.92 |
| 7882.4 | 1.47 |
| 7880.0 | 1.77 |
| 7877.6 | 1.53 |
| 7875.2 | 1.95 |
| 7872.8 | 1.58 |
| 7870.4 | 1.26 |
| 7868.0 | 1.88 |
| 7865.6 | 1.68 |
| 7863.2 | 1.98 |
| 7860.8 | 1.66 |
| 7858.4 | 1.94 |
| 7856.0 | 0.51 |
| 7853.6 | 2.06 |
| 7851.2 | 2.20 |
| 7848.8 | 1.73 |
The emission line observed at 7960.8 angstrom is H-alpha 6563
